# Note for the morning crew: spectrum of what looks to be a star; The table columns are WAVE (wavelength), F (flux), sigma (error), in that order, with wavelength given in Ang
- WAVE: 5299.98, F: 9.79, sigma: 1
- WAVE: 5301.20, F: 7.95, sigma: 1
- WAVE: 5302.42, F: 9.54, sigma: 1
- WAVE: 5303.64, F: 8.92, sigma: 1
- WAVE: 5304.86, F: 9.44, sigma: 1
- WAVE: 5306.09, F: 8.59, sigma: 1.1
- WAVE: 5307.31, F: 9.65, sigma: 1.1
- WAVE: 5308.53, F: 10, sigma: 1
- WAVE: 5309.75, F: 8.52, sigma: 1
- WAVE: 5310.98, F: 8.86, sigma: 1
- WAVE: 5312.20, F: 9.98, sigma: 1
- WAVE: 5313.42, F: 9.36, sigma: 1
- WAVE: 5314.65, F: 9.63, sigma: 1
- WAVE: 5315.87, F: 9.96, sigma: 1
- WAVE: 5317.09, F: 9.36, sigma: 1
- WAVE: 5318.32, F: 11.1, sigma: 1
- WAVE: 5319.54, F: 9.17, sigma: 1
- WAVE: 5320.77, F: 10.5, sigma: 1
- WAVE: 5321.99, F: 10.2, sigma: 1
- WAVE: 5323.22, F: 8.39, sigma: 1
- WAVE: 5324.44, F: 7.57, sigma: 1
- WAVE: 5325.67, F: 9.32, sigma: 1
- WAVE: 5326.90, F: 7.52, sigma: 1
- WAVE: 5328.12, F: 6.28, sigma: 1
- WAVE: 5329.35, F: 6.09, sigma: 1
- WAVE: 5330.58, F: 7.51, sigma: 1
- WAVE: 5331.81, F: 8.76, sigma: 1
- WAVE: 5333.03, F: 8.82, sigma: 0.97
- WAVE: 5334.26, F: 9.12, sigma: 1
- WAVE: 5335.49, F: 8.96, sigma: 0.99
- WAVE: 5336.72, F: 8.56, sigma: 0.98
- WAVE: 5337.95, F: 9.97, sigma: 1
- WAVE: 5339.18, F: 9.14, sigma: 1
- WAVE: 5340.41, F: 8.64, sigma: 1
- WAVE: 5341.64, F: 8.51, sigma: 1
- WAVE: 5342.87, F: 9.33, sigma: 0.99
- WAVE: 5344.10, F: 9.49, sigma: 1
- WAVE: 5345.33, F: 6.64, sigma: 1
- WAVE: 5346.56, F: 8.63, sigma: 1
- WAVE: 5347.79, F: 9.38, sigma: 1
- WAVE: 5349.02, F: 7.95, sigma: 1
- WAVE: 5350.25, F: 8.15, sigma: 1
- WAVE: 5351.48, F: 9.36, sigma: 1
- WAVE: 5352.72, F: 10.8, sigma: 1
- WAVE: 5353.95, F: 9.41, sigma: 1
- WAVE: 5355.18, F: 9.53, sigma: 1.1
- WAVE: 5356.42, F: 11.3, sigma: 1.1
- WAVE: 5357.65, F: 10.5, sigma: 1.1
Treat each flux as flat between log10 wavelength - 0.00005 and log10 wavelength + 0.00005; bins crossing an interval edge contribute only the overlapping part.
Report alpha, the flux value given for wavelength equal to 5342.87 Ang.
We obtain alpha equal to 9.33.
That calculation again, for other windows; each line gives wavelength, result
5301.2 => 7.95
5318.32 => 11.1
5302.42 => 9.54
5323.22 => 8.39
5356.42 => 11.3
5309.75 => 8.52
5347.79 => 9.38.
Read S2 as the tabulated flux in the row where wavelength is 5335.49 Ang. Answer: 8.96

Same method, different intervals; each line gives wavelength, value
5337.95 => 9.97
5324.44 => 7.57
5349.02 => 7.95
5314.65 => 9.63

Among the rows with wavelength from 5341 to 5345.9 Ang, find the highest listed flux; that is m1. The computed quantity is 9.49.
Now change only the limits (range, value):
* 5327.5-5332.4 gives 8.76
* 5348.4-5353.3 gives 10.8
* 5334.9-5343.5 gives 9.97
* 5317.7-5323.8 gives 11.1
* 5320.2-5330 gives 10.5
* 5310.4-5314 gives 9.98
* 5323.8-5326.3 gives 9.32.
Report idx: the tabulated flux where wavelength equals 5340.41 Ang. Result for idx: 8.64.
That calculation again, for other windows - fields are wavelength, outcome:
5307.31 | 9.65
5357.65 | 10.5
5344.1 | 9.49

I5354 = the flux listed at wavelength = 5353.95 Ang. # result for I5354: 9.41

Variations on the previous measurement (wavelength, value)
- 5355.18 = 9.53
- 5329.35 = 6.09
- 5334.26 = 9.12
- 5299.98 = 9.79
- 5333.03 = 8.82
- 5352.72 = 10.8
